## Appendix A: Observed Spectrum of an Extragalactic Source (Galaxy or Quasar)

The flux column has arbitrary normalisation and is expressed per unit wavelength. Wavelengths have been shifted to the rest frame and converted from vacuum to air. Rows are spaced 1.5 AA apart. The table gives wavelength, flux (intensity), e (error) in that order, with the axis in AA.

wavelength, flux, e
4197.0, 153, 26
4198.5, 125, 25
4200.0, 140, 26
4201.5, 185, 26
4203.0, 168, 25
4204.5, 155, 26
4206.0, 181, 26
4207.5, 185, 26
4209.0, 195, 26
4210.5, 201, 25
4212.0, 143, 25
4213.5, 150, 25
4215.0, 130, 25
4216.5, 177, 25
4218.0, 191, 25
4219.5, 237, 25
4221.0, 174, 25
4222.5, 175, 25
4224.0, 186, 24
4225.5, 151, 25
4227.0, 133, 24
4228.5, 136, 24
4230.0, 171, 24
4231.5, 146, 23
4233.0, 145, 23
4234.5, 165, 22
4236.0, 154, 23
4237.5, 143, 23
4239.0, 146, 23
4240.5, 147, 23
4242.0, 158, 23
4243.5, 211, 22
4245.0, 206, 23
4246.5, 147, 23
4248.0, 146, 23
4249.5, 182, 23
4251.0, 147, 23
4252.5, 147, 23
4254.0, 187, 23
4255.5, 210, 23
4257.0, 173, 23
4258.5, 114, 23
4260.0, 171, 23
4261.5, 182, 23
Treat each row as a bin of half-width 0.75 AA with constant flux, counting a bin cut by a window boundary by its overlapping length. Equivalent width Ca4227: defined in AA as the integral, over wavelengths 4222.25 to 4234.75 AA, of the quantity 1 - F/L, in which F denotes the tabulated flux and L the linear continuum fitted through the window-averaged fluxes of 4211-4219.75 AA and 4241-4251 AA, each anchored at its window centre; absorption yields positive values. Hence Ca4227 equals 1.08 AA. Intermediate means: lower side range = 168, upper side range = 172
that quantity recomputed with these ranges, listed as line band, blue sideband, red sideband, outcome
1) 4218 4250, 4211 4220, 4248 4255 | 0.5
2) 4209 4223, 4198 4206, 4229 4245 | -1.5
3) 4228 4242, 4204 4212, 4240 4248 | 1.9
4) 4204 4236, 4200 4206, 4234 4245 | -0.4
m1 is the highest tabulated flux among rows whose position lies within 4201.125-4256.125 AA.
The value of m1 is 237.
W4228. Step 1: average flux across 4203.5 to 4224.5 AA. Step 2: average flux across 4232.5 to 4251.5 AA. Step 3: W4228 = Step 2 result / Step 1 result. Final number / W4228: 0.91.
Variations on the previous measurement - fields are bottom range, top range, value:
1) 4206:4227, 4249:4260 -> 0.95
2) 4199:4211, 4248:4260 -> 0.94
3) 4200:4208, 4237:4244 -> 0.93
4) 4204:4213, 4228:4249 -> 0.90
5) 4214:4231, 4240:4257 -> 1.02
